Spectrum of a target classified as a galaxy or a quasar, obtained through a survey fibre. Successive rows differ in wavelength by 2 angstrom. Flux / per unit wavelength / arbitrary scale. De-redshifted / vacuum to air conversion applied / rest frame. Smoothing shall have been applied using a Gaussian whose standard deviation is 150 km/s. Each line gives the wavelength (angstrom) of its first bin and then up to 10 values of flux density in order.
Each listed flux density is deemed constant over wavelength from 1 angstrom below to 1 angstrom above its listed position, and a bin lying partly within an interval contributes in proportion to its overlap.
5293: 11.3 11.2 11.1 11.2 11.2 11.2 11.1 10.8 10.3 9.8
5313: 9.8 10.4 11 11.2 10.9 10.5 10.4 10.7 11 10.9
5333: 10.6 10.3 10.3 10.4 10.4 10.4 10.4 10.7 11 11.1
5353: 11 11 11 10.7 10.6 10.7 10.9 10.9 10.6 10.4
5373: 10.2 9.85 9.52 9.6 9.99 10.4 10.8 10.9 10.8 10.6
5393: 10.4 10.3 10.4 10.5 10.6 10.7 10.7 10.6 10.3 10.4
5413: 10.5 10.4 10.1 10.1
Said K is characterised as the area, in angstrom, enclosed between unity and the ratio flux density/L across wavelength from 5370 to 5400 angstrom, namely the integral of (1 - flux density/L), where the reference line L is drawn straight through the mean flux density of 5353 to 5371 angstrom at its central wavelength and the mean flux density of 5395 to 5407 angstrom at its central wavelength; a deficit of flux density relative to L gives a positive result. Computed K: 1.0 angstrom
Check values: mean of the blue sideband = 10.8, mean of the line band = 10.3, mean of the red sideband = 10.6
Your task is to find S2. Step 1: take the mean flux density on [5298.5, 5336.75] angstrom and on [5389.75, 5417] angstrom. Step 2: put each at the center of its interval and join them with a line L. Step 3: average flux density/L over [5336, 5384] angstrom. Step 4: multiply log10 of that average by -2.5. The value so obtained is 0.008 mag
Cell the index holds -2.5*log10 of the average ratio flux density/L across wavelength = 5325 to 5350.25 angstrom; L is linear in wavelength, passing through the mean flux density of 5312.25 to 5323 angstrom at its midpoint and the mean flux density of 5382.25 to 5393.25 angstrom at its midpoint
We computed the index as 0.01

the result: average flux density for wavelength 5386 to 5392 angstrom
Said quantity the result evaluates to 10.8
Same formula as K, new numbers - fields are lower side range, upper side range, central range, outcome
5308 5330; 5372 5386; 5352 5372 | -1.2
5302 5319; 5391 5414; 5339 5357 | -0.3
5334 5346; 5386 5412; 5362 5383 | 0.4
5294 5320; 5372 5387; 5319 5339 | -0.1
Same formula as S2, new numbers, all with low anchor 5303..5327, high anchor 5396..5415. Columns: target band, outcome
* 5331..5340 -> 0.01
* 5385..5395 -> -0.01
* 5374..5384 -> 0.07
